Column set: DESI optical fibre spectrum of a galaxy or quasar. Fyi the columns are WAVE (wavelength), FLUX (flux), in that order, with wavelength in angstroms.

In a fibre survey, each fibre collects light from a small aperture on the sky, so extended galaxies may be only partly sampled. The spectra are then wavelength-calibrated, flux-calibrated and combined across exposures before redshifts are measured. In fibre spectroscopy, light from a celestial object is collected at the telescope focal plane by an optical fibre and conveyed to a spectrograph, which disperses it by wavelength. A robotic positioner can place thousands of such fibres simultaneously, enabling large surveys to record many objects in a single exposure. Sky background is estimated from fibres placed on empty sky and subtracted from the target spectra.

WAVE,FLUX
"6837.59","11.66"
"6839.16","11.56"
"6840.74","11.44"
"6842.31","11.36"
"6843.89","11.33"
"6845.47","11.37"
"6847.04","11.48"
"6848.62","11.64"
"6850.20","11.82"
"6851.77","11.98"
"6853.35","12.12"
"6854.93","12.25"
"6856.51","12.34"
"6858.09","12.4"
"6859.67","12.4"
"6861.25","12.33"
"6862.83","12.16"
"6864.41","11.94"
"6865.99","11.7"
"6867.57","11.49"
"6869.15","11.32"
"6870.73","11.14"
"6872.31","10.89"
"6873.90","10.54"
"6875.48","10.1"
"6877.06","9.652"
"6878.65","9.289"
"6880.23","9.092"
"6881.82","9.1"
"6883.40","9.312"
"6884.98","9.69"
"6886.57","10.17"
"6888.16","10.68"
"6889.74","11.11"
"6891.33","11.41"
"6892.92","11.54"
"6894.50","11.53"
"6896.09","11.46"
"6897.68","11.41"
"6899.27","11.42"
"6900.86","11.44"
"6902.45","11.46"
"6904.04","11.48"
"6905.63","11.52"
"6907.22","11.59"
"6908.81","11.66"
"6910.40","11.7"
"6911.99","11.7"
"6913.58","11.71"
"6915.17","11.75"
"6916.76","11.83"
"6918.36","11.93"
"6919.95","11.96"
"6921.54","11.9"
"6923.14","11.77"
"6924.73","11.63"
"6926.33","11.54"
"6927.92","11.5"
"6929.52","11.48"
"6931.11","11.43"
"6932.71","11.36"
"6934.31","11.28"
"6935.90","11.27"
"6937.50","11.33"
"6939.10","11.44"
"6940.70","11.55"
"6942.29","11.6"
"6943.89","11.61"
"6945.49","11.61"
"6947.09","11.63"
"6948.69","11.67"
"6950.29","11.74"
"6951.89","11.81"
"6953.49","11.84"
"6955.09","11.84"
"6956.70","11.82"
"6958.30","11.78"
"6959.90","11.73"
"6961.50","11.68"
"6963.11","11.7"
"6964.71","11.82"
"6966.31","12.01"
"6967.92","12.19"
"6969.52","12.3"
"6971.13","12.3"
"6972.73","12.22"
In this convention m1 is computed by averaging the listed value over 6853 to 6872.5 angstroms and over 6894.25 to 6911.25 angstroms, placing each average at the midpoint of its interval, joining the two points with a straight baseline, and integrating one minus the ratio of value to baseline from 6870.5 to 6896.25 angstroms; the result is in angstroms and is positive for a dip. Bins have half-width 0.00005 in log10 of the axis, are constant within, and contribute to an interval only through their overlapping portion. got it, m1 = 3.0 angstroms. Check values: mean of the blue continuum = 11.9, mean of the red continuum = 11.5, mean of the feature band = 10.4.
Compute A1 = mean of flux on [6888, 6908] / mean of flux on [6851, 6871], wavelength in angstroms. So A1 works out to 1.0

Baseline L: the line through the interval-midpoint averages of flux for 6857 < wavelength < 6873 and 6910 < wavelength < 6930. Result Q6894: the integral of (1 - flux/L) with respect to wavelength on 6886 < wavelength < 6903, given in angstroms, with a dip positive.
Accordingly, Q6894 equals 0.7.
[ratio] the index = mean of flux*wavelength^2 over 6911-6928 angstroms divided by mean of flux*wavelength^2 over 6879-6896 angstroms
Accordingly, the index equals 1.14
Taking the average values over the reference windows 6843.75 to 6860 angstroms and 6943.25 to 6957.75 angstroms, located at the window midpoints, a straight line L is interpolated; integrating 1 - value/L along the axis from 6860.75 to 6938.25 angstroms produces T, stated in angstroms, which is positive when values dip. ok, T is 4.17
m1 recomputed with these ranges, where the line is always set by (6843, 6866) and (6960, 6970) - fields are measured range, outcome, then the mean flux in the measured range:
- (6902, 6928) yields 0.5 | 11.7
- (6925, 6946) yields 0.8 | 11.5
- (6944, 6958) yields 0.2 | 11.7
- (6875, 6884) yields 1.9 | 9.4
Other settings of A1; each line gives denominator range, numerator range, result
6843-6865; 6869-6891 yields 0.85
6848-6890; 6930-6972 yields 1.06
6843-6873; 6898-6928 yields 0.99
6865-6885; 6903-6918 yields 1.13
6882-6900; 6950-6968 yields 1.09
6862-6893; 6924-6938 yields 1.08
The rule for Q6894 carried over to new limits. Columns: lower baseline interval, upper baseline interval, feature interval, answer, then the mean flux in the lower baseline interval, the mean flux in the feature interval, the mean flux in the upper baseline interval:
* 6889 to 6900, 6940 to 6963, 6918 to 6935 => -0.1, 11.4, 11.6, 11.7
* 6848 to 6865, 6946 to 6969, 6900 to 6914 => 0.5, 12.1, 11.6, 11.8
